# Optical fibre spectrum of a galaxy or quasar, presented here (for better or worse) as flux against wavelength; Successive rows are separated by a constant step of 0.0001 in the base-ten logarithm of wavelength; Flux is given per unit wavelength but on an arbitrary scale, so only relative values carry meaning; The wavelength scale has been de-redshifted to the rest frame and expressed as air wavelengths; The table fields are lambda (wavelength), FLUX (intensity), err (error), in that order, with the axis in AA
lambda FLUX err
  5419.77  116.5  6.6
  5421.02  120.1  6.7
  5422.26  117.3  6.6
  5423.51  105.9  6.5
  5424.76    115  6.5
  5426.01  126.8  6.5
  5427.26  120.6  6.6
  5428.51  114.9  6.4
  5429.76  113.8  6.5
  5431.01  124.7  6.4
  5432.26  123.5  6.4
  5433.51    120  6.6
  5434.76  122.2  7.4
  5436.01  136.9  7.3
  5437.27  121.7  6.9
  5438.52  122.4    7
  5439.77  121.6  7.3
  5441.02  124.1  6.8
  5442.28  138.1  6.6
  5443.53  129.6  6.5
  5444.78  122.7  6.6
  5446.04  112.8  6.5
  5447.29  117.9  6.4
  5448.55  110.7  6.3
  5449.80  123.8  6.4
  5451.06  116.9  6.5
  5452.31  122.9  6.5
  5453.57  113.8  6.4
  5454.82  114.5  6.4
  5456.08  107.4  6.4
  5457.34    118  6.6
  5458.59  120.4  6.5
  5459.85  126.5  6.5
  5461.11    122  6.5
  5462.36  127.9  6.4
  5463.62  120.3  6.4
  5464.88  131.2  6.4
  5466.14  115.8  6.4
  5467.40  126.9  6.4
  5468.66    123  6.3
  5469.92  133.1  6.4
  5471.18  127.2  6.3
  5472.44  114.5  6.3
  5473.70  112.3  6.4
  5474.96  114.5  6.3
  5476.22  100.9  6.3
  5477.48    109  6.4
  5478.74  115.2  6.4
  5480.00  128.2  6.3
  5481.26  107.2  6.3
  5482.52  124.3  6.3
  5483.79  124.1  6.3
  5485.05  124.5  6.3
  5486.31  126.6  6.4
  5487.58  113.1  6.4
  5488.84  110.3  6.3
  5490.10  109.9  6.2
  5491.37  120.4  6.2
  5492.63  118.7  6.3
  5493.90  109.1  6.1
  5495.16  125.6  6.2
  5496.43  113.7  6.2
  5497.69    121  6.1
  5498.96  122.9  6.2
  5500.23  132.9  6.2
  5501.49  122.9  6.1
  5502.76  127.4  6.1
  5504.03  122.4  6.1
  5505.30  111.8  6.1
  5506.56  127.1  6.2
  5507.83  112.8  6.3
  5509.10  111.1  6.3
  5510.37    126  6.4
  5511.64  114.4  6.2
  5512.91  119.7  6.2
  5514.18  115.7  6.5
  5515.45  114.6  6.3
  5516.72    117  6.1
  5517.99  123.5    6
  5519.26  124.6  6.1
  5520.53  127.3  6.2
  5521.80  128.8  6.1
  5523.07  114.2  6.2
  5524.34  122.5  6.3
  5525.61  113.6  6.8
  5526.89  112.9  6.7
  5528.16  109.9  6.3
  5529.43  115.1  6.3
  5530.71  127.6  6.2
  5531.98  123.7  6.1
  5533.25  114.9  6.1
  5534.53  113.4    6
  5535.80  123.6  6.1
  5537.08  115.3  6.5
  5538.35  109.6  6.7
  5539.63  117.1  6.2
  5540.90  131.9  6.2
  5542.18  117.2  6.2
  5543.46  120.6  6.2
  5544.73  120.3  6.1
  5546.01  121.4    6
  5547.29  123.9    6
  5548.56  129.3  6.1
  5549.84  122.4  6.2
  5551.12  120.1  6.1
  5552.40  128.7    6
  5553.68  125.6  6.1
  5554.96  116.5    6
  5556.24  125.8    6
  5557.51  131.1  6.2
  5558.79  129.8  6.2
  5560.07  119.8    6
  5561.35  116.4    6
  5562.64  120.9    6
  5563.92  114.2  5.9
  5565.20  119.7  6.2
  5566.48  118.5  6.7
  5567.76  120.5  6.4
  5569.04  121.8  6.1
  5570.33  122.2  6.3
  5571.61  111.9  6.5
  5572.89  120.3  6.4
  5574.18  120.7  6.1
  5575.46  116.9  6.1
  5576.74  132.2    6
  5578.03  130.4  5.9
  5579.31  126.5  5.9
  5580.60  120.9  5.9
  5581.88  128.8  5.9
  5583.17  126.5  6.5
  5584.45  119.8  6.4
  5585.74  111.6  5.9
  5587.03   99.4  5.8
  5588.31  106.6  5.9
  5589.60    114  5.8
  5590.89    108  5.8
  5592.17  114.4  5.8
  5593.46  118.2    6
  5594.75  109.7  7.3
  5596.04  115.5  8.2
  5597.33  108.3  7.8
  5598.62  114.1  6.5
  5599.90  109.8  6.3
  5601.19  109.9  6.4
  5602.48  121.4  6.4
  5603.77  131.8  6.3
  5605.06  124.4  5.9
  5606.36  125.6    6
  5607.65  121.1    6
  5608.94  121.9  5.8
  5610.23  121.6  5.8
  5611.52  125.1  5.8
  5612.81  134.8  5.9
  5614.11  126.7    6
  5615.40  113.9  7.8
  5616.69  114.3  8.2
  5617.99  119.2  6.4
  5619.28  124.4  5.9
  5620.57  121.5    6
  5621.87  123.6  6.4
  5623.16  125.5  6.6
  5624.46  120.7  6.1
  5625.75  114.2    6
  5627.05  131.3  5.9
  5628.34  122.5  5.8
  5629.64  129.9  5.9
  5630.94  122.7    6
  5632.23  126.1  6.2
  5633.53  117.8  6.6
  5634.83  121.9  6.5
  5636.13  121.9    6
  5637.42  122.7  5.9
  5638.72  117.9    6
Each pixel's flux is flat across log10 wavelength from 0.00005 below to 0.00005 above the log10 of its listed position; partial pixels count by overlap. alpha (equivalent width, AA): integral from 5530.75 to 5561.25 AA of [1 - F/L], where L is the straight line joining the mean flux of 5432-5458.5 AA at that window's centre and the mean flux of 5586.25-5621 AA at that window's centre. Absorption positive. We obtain -0.78 AA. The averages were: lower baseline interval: 121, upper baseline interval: 118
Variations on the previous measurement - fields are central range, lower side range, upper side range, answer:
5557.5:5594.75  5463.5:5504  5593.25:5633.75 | 0.47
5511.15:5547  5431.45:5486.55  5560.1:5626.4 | 0.29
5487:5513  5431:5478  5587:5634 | 0.37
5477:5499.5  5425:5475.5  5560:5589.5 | 0.51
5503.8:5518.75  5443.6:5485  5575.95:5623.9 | 0.17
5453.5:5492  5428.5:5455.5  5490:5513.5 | 0.53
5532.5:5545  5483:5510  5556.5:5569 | 0.25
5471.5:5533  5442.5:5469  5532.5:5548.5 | 0.76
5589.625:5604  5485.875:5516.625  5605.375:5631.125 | 0.95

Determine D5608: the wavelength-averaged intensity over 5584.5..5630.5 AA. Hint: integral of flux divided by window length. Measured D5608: 119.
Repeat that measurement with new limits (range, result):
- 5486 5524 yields 119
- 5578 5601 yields 115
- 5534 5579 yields 121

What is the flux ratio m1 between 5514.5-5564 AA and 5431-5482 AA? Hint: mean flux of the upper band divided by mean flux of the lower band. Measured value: 1.0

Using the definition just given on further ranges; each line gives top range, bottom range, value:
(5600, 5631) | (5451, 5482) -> 1.03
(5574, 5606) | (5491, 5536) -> 0.98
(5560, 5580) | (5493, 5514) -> 1.01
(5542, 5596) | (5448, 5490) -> 1.01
